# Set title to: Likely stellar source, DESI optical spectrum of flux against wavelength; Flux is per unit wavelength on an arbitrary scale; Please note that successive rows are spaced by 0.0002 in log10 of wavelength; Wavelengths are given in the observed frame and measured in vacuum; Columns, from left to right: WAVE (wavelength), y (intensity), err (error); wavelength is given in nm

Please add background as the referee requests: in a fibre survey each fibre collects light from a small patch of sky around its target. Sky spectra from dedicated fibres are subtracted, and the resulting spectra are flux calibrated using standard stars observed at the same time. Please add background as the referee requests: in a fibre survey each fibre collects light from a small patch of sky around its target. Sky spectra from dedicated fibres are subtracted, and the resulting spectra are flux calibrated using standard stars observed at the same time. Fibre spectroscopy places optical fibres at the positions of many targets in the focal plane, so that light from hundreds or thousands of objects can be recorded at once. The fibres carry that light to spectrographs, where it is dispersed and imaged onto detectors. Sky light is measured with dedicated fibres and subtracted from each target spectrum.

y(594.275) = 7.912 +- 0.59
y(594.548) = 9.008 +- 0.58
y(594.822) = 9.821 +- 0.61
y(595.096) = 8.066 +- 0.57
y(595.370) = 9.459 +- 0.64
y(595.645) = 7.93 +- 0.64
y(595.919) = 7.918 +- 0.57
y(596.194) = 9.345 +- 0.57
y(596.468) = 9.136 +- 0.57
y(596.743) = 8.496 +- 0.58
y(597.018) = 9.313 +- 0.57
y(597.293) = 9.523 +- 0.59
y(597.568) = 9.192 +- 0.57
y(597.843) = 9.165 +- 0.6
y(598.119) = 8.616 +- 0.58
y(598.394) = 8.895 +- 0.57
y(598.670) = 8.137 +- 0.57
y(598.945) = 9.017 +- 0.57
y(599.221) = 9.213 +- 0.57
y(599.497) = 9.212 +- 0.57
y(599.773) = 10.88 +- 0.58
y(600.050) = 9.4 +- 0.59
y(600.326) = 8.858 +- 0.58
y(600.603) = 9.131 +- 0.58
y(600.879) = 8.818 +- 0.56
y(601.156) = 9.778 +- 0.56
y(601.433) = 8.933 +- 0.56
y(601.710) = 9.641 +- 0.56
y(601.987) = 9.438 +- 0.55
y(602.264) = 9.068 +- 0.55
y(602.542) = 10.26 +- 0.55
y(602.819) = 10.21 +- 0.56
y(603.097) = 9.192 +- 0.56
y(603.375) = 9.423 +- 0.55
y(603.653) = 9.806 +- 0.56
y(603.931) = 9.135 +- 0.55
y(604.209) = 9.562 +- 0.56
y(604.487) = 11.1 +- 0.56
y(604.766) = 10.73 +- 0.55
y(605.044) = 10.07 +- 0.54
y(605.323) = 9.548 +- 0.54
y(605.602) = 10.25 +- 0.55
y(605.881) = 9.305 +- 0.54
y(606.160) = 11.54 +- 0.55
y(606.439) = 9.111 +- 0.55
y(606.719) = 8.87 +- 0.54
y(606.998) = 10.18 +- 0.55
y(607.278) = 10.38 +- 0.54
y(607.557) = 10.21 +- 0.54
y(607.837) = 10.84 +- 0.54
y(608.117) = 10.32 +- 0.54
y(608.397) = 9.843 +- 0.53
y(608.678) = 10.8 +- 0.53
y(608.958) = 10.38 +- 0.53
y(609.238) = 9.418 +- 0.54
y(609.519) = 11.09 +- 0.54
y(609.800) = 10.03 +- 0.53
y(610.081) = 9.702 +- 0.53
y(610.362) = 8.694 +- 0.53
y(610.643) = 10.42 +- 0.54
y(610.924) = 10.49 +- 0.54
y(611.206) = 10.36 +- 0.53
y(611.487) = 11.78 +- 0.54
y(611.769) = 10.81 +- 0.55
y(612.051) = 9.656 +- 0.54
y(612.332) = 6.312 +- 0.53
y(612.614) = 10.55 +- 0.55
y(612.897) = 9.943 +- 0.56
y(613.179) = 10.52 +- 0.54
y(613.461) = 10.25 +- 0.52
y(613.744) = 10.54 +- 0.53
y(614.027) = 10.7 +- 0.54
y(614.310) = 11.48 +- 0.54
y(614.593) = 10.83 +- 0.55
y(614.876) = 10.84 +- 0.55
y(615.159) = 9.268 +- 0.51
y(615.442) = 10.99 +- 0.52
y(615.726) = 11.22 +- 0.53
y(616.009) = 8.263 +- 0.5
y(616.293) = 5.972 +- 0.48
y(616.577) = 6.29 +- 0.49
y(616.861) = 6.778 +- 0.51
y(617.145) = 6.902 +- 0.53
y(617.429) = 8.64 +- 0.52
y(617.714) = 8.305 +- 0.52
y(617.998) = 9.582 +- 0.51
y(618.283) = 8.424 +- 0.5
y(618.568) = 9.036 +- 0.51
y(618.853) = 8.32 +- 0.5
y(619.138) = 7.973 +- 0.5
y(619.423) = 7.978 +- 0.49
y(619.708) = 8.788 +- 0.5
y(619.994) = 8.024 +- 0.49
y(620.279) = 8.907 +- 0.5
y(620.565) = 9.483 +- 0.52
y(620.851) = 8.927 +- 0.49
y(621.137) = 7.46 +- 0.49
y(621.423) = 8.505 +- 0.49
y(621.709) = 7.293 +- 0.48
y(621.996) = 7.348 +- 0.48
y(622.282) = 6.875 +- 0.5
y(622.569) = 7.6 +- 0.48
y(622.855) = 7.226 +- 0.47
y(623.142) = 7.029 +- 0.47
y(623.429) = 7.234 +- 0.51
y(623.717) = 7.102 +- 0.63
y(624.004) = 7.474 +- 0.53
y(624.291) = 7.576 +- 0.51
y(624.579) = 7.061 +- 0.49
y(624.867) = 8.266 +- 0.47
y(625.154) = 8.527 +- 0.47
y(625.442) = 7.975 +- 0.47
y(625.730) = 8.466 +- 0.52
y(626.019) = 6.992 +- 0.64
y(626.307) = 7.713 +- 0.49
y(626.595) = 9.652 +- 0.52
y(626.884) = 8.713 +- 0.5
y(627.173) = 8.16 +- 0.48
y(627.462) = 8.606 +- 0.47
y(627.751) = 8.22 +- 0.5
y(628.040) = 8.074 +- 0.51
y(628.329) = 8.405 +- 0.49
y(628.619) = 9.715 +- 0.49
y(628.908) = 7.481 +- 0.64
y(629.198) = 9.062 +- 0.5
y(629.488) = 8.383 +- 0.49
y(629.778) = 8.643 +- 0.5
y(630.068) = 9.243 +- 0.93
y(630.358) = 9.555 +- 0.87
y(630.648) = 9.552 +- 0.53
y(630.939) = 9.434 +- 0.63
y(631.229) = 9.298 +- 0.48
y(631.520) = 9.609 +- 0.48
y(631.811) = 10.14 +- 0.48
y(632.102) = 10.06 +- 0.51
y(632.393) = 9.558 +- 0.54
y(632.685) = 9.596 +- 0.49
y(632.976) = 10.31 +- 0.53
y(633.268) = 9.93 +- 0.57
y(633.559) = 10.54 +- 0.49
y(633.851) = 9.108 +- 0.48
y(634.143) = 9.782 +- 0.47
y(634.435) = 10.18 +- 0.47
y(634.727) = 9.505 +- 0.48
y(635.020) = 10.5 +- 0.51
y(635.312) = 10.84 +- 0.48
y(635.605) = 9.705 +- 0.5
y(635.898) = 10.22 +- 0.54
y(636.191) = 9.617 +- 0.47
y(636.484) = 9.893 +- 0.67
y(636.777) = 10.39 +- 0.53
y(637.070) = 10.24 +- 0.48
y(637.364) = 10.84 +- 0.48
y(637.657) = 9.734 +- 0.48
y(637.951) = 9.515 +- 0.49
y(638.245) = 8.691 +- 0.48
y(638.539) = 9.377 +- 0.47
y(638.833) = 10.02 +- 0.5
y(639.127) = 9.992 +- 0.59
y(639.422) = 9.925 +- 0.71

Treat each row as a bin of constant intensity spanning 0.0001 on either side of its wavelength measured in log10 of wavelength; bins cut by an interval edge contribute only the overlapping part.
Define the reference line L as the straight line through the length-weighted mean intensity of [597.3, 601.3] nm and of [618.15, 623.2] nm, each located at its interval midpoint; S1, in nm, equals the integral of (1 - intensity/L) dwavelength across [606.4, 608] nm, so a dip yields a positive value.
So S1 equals -0.22 nm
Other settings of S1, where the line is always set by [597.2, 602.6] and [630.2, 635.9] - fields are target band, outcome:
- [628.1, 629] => 0.11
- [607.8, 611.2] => -0.27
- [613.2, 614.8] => -0.21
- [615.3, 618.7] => 0.43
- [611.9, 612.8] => 0.05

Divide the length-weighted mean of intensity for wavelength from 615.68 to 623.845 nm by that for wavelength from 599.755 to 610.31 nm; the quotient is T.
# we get 0.81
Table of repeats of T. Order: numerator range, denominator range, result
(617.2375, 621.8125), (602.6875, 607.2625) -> 0.86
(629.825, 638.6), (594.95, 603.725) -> 1.07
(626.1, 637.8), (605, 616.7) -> 0.95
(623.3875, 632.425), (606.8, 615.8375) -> 0.83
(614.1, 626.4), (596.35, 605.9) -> 0.88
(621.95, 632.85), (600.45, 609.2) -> 0.85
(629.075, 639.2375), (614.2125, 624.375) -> 1.17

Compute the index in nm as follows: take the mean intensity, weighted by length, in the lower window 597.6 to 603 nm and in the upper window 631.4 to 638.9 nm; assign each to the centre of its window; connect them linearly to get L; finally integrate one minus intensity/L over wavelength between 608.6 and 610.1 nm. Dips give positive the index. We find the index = -0.127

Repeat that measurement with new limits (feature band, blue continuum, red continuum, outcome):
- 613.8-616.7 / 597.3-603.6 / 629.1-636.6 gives -0.044 nm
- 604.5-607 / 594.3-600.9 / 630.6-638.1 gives -0.214 nm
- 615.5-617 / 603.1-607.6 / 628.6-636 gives 0.292 nm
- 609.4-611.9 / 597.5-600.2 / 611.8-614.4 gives -0.129 nm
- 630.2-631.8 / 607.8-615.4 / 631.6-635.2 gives 0.068 nm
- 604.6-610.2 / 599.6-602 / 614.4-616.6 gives -0.424 nm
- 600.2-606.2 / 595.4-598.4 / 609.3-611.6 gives -0.099 nm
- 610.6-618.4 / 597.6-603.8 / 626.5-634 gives -0.195 nm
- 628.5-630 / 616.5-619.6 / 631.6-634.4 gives 0.122 nm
